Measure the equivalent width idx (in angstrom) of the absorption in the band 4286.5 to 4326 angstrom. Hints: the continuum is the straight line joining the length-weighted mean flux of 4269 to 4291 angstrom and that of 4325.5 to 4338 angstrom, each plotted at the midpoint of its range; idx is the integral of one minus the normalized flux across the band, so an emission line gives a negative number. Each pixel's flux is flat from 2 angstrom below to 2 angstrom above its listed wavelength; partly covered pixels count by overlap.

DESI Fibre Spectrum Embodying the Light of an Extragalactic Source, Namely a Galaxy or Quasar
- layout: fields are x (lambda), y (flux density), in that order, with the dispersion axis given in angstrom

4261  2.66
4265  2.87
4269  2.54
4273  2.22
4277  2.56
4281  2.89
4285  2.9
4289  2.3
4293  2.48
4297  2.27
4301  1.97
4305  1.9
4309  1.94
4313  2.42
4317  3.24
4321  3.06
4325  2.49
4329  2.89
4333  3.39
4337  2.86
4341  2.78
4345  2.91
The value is 5.4 angstrom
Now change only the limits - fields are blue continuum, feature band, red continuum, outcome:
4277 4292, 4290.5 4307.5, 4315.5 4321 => 4.3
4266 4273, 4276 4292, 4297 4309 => -2.7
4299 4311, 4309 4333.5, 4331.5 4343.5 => -3.4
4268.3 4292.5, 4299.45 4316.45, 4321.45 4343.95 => 3.6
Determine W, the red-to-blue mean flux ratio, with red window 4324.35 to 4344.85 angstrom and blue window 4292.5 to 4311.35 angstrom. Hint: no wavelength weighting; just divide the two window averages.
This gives 1.4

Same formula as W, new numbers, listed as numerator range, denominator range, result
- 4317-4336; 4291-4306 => 1.37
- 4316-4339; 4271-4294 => 1.16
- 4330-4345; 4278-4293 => 1.12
